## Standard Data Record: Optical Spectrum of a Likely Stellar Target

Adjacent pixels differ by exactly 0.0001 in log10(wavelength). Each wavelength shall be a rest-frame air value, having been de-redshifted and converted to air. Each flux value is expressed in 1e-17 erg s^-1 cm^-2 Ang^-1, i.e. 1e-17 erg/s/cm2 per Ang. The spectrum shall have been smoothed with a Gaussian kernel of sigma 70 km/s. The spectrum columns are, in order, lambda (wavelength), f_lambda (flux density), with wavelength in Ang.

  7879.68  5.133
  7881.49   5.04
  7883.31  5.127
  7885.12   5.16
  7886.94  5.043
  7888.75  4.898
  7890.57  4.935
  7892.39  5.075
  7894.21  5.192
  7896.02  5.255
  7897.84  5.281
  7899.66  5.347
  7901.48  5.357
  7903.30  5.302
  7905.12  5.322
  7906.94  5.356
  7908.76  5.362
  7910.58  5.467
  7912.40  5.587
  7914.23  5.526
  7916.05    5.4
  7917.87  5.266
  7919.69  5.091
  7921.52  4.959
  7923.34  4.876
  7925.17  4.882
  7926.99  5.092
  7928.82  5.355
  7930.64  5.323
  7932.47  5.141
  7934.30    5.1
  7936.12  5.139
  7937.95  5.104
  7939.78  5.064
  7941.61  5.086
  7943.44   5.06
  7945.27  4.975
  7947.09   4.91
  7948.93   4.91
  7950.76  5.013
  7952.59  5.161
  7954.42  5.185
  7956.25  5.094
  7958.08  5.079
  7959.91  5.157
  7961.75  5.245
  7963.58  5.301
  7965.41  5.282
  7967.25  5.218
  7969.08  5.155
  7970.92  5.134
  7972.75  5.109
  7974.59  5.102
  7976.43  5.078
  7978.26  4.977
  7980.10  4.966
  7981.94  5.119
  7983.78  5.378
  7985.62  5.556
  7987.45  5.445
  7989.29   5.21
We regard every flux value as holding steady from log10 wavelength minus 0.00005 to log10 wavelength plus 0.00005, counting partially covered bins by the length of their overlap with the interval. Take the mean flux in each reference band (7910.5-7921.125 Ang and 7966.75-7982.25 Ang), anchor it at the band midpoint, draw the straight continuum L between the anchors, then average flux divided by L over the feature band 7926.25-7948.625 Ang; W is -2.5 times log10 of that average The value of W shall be 0.033 mag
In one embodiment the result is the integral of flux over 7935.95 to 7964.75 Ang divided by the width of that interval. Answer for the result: 5.09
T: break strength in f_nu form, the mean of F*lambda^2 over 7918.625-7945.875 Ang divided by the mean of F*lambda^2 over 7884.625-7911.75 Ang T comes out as 0.98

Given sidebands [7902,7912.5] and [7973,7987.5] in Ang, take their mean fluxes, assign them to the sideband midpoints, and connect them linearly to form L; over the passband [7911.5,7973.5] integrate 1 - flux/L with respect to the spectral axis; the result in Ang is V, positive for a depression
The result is 1.7 Ang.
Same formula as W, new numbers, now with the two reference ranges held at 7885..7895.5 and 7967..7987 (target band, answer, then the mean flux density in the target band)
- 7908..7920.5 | -0.064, 5.39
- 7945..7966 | 0.006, 5.11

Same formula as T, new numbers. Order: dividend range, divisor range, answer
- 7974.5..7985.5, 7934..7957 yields 1.02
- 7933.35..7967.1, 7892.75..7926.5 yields 0.98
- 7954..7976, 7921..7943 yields 1.02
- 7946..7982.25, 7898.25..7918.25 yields 0.96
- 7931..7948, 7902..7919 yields 0.95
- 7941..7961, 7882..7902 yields 1.00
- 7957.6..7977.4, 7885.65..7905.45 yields 1.02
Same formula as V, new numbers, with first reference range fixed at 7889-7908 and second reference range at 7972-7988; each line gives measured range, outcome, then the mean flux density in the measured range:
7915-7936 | 0.3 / 5.14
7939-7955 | 0.5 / 5.04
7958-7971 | 0.0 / 5.21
